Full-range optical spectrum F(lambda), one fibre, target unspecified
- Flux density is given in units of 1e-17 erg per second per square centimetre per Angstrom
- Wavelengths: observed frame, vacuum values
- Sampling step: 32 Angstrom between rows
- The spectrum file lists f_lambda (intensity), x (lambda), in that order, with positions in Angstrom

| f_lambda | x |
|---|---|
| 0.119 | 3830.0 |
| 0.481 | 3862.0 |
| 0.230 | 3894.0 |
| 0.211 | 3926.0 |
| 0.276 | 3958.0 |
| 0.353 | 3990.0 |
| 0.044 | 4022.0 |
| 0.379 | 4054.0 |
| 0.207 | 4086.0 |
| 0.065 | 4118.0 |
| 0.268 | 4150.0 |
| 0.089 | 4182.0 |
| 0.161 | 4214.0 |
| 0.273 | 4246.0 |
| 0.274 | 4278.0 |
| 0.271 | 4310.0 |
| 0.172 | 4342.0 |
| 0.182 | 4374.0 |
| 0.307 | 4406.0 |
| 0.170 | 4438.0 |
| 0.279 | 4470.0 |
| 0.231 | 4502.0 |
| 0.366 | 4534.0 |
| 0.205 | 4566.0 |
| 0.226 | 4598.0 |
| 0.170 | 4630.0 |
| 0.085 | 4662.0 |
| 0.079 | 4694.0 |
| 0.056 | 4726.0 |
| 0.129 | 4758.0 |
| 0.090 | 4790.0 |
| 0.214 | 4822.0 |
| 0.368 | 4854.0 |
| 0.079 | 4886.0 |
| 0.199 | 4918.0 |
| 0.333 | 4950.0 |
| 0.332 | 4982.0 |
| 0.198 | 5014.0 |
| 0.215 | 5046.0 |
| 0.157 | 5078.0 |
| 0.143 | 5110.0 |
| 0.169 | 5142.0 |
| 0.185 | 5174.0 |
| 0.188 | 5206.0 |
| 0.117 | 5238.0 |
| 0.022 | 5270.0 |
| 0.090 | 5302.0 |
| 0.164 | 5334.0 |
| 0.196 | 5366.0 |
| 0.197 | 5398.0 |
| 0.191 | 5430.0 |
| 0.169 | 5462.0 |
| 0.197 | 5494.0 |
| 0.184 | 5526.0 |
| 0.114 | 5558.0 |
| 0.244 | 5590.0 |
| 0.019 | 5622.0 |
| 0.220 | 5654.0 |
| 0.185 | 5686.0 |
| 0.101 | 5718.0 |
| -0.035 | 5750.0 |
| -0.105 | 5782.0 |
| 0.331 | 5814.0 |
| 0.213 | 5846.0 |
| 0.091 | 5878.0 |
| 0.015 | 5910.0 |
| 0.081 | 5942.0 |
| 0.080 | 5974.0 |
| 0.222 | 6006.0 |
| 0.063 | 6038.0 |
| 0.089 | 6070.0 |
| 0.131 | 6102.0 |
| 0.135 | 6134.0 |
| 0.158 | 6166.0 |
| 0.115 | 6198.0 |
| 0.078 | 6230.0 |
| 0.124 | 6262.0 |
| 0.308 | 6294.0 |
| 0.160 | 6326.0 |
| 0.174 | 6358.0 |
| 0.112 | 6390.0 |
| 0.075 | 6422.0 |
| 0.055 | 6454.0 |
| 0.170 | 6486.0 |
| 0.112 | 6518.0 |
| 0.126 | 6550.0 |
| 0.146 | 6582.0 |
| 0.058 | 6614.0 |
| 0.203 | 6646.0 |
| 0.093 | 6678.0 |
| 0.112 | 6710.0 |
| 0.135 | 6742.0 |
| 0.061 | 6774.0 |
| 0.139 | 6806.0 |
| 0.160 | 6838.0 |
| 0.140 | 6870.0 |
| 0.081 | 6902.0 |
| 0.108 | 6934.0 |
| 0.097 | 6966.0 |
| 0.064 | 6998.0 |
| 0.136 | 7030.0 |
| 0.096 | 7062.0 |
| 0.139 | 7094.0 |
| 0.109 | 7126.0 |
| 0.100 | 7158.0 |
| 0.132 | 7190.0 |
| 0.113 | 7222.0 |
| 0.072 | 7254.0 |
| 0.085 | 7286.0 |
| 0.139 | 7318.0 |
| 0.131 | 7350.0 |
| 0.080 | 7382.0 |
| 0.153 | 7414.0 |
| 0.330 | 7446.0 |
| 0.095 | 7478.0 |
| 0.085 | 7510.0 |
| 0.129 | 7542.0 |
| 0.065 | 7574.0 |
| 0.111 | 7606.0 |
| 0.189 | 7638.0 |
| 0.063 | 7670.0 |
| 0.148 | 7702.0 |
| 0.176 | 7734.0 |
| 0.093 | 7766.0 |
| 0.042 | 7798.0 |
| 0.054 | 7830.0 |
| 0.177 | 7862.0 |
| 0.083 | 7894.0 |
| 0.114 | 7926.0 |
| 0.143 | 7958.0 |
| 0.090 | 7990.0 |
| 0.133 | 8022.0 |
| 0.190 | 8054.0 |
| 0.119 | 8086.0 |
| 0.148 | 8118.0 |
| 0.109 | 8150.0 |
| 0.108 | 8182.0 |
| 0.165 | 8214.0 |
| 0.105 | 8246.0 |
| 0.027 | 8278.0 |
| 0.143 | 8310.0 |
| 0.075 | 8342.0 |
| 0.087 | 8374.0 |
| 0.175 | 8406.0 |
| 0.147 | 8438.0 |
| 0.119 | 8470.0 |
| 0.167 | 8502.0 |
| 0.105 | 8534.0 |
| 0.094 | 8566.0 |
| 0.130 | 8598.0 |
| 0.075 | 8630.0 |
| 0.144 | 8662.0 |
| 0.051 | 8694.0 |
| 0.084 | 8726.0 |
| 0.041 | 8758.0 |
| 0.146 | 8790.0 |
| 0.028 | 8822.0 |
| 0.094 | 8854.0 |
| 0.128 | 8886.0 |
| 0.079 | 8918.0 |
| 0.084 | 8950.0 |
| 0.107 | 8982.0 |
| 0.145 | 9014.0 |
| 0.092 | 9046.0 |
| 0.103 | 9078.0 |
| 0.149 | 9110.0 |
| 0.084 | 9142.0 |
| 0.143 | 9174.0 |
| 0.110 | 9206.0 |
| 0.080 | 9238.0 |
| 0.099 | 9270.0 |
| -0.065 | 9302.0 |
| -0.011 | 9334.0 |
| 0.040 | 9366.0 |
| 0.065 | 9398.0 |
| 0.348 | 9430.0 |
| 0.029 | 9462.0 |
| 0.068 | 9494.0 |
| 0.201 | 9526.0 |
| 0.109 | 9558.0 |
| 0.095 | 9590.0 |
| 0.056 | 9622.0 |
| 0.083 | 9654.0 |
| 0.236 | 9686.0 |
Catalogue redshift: 1.00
